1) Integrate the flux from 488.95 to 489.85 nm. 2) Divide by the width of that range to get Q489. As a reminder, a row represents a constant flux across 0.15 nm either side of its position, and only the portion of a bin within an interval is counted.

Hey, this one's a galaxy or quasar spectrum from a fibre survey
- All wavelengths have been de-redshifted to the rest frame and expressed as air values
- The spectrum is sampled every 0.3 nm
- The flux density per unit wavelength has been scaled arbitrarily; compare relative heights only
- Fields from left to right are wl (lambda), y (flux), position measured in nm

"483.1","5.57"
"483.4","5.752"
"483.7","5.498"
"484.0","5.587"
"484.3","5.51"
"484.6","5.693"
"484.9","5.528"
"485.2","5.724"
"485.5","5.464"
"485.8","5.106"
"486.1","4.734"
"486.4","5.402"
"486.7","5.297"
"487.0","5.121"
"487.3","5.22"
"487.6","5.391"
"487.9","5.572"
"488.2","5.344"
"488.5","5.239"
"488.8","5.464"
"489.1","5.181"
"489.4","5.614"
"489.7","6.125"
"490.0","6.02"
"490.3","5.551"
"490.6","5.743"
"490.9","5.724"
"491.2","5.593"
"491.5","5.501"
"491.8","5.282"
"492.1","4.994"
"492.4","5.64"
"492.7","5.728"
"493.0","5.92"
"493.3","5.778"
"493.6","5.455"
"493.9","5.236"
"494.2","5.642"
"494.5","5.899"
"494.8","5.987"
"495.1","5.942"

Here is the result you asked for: 5.64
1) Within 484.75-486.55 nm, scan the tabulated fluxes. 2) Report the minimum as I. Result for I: 4.734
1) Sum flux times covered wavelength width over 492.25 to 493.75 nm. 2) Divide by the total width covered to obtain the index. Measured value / 5.7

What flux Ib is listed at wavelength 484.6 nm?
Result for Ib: 5.693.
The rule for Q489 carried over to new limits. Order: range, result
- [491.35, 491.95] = 5.39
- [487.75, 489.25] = 5.36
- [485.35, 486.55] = 5.18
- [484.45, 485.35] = 5.65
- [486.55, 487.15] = 5.21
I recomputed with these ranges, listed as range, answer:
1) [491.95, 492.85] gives 4.994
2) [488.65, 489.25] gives 5.181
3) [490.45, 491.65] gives 5.501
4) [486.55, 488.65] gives 5.121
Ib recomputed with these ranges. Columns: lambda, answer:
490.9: 5.724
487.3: 5.22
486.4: 5.402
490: 6.02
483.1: 5.57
